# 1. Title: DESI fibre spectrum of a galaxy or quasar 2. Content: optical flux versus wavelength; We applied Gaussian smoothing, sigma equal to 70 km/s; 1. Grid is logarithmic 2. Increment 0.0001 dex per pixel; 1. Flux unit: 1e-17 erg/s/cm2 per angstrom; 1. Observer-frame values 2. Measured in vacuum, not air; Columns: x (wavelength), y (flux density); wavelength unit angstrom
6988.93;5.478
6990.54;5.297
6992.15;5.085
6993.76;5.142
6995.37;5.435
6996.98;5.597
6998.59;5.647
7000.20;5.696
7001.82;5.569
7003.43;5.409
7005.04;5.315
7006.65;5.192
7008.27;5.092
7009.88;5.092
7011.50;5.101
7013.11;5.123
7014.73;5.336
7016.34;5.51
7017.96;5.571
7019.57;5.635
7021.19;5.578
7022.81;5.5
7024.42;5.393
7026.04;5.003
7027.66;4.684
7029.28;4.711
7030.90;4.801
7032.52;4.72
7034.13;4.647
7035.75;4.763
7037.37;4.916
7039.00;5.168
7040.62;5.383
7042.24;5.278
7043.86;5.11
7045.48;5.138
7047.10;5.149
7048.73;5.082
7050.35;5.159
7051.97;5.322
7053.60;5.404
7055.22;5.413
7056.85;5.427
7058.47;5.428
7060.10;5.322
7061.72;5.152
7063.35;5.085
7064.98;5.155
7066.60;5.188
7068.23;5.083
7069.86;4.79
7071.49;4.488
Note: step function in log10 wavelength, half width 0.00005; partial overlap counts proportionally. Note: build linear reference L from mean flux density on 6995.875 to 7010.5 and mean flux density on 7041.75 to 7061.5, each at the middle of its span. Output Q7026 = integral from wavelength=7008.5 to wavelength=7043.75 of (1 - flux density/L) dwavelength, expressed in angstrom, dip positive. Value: 1.3 angstrom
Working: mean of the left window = 5.41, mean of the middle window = 5.14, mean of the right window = 5.27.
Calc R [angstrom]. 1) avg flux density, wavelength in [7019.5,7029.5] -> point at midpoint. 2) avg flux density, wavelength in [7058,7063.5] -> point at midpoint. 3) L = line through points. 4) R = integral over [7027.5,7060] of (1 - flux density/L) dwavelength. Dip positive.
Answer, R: 0.8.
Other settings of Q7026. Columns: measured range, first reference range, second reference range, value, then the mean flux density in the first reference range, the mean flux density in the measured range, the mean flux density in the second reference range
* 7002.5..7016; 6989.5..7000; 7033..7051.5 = 0.2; 5.39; 5.22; 5.07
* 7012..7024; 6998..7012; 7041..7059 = -0.3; 5.34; 5.46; 5.27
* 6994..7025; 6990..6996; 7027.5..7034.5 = -2.5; 5.23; 5.41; 4.72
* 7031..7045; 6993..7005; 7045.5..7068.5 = 0.9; 5.49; 4.99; 5.24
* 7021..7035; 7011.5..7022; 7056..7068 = 1.1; 5.43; 4.98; 5.24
